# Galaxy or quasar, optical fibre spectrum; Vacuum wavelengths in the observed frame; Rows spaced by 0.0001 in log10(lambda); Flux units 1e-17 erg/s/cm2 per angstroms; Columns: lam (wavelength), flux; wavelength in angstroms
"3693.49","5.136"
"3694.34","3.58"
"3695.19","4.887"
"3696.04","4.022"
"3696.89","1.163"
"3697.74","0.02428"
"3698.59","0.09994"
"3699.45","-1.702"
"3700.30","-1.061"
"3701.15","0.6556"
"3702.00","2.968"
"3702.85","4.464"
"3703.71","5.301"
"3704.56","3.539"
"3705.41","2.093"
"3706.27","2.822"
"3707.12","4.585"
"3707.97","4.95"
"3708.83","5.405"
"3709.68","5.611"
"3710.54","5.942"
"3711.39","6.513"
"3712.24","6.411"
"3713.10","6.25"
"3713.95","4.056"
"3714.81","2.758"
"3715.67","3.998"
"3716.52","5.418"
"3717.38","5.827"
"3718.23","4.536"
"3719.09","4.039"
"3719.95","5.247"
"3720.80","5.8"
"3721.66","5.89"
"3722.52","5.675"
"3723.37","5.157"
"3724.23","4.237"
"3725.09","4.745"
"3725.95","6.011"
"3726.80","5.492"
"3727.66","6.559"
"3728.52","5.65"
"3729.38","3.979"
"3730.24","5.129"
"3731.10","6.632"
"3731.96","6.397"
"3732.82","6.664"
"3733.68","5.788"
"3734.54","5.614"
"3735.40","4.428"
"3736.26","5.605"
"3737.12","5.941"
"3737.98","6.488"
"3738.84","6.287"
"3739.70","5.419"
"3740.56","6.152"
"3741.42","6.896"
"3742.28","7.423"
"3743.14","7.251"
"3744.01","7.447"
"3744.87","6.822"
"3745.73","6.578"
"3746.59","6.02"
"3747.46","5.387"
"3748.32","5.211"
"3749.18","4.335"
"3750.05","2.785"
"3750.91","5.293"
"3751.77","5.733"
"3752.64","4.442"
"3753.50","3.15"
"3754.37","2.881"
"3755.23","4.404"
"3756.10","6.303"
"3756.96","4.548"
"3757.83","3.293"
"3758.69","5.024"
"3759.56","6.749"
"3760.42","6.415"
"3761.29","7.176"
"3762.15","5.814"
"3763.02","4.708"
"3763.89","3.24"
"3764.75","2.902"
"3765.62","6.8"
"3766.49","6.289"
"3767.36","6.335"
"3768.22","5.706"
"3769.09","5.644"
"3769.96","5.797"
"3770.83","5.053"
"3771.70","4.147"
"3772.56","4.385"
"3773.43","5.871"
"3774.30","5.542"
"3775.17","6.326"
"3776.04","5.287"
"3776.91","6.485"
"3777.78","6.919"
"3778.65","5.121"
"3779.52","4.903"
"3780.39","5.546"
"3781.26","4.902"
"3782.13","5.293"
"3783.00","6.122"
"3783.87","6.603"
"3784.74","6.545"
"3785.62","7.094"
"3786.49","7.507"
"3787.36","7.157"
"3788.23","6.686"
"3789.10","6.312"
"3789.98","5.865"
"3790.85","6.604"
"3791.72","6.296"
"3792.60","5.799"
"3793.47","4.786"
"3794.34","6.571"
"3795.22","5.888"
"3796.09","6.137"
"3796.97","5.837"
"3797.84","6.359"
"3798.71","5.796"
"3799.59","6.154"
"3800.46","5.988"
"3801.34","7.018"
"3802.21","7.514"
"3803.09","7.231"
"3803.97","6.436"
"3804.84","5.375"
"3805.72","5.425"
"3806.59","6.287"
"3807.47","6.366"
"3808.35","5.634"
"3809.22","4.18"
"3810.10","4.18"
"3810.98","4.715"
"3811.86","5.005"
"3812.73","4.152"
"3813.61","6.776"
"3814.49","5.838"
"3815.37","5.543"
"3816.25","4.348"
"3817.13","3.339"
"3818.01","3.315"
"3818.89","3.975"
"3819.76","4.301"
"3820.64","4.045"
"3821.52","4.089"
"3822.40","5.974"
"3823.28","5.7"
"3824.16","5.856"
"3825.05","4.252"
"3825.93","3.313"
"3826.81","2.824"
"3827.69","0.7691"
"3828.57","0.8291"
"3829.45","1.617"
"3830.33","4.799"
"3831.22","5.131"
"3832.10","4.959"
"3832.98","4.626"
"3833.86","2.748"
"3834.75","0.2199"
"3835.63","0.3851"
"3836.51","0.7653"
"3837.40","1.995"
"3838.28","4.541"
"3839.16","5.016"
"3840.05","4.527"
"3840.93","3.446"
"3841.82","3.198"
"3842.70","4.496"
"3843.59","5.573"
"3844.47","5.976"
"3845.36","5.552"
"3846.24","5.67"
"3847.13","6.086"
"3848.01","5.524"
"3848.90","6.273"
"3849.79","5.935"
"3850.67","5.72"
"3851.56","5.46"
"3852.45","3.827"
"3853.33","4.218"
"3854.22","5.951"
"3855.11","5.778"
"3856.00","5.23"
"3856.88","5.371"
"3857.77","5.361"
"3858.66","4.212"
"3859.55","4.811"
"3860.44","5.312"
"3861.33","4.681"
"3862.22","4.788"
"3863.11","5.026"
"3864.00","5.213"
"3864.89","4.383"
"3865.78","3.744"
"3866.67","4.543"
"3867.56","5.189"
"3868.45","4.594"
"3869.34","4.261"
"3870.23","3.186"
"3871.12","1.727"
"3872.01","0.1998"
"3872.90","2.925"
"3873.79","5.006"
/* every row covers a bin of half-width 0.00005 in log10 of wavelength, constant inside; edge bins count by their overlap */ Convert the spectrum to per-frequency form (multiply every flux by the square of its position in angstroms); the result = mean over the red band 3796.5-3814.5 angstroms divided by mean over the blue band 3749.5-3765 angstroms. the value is 1.26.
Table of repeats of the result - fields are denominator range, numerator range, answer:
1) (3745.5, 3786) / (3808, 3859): 0.85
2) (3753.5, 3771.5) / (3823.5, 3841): 0.63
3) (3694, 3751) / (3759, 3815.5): 1.25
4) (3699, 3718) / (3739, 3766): 1.39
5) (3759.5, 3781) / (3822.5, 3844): 0.64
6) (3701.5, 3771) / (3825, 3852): 0.79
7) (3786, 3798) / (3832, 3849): 0.66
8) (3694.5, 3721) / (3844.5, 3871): 1.44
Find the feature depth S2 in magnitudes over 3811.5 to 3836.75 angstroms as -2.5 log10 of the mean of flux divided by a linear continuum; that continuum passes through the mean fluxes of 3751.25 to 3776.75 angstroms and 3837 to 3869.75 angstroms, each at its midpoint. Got 0.301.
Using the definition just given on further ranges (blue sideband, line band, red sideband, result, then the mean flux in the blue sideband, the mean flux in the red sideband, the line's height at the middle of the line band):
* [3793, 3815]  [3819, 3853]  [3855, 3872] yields 0.23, 5.83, 4.46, 5.09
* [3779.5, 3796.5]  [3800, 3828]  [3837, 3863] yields 0.14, 6.16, 4.99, 5.67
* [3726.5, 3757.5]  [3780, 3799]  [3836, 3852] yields -0.19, 5.58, 4.75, 5.19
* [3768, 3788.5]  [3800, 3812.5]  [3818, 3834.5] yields -0.23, 5.86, 3.82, 4.67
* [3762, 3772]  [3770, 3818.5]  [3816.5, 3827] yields -0.21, 5.2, 4.28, 4.74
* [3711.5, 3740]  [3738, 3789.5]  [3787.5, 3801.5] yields 0.03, 5.41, 6.13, 5.81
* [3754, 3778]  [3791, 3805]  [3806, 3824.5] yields -0.22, 5.35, 4.93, 5.08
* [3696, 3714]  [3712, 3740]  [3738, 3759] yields -0.24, 3.34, 5.4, 4.34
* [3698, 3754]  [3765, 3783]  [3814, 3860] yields -0.20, 4.93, 4.3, 4.66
